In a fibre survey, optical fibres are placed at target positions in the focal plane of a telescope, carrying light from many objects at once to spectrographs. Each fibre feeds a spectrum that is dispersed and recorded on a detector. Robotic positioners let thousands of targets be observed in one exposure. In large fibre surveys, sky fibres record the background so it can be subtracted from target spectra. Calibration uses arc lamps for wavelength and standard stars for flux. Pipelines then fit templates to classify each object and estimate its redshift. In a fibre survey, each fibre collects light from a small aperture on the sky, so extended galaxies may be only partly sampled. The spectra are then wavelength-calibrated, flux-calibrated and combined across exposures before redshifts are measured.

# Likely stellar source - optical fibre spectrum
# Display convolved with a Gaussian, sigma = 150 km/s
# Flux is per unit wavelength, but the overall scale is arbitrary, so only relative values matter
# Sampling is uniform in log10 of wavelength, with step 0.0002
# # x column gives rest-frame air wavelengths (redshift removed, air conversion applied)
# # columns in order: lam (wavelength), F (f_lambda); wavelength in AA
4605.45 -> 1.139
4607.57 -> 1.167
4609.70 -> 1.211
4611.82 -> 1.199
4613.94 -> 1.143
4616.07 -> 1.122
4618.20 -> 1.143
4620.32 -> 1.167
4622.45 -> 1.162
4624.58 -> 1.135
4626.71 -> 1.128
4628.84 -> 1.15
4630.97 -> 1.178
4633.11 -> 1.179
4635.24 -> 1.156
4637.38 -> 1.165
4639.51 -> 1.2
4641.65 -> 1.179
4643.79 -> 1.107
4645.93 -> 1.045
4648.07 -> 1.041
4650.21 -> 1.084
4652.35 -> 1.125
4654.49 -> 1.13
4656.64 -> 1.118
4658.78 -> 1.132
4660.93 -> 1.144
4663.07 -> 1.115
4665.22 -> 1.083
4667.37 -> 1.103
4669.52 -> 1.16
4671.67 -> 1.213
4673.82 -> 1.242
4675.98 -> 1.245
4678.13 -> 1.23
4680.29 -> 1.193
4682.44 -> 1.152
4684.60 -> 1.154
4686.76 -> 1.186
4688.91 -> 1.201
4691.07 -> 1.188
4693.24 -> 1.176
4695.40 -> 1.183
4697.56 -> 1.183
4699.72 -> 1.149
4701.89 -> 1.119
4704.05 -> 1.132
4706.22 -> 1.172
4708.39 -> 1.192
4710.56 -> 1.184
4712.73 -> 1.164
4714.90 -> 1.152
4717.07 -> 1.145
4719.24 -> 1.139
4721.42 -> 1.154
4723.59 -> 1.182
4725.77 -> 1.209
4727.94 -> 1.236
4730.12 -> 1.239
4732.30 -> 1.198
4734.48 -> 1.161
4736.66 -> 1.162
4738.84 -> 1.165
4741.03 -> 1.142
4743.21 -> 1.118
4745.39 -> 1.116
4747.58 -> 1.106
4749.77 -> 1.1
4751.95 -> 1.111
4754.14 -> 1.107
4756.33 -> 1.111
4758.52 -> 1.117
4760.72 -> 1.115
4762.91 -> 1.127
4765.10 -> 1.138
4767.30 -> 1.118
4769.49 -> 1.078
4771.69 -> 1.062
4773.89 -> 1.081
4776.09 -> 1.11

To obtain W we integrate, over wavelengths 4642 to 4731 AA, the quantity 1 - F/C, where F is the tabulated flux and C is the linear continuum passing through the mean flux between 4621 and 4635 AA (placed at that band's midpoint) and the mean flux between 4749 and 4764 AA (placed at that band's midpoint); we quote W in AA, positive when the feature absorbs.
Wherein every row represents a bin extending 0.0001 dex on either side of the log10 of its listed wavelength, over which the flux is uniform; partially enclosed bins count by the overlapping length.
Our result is -1.8 AA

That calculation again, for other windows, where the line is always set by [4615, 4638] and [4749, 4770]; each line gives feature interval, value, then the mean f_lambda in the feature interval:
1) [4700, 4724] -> -0.6 AA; 1.16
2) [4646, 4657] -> 0.5 AA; 1.09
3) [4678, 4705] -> -0.9 AA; 1.17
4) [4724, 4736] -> -0.9 AA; 1.21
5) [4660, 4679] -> -0.5 AA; 1.17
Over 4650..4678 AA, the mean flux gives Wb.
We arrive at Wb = 1.15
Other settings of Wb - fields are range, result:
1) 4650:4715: 1.16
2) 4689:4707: 1.16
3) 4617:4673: 1.14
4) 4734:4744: 1.15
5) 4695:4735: 1.17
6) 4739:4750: 1.12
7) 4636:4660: 1.12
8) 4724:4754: 1.16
